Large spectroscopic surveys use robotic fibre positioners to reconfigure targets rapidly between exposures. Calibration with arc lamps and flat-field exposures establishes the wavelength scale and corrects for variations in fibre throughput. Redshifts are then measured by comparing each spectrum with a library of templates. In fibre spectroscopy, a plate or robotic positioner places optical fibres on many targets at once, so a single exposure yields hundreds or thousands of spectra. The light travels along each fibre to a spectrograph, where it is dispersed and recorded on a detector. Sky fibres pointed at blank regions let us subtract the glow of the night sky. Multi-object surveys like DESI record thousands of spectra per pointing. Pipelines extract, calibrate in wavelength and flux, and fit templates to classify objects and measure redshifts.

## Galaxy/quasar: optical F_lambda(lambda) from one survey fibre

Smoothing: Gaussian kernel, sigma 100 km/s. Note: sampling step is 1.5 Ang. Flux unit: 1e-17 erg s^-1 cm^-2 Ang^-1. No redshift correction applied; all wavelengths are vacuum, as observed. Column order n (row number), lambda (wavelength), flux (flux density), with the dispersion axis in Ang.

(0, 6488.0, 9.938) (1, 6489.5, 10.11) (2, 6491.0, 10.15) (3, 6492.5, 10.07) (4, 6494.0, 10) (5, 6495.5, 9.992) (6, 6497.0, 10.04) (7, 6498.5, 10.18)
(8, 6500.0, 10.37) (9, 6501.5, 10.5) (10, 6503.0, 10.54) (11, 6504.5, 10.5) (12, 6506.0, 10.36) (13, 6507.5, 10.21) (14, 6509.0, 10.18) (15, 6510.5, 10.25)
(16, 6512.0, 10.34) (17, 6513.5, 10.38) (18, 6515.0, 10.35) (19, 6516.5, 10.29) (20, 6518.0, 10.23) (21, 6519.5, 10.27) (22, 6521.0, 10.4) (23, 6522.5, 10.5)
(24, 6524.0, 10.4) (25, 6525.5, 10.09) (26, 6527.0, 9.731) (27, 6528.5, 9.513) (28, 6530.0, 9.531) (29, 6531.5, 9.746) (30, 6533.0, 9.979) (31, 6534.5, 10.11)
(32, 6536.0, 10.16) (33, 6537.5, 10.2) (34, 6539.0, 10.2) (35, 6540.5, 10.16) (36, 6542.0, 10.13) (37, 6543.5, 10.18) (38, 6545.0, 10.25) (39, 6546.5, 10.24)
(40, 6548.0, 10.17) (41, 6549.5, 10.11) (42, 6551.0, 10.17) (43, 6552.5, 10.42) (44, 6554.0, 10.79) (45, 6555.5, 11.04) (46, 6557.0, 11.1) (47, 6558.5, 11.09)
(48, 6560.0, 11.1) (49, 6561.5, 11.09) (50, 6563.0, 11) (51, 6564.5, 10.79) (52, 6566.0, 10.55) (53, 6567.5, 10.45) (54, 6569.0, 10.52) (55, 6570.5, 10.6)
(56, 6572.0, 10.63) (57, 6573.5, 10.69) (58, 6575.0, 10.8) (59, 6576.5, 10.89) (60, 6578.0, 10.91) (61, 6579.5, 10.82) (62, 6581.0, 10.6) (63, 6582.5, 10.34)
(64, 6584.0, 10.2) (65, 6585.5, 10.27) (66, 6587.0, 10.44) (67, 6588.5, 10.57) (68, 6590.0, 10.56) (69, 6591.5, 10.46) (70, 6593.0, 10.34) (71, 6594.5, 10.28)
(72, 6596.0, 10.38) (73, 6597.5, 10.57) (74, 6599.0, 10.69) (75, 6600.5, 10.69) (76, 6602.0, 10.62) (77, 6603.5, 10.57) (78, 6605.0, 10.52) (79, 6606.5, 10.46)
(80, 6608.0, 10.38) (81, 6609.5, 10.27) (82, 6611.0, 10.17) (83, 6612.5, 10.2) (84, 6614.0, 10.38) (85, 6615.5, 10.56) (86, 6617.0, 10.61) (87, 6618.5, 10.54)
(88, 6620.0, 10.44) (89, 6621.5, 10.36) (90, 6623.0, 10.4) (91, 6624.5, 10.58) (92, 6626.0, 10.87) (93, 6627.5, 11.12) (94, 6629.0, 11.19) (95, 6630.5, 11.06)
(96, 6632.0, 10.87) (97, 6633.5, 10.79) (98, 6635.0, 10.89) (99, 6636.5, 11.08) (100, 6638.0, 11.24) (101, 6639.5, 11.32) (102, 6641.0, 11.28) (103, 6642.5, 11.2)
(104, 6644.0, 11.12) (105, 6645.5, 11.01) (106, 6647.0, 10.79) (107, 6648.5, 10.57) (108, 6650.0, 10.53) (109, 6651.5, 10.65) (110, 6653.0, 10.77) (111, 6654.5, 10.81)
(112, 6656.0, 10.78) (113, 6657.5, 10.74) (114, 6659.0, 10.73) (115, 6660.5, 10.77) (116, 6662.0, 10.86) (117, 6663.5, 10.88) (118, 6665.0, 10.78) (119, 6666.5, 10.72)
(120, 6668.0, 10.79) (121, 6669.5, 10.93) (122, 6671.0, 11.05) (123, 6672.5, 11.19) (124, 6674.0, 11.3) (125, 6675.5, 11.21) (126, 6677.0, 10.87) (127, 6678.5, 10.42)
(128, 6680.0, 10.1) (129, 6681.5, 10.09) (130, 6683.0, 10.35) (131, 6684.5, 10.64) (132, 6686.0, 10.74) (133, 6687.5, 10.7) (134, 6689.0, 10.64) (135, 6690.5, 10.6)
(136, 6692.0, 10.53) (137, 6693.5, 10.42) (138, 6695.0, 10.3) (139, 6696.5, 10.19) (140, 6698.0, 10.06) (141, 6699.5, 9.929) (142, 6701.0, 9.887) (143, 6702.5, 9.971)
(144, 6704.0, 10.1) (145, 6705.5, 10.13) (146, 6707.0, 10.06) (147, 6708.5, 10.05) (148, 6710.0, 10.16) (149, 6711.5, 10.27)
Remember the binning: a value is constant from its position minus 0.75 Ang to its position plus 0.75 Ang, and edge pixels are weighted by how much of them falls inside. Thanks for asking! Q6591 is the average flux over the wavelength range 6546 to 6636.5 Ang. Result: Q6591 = 10.6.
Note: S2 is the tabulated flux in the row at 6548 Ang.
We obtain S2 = 10.17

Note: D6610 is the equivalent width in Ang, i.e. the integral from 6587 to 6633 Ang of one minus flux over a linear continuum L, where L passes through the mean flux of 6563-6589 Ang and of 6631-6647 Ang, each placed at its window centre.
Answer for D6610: 1.3 Ang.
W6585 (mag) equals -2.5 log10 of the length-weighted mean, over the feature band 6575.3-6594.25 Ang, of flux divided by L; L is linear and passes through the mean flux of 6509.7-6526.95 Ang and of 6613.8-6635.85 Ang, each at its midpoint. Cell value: 0.00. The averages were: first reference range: 10.3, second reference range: 10.7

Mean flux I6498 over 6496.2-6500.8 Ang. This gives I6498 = 10.2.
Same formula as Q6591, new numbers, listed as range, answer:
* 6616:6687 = 10.8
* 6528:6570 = 10.4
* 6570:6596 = 10.5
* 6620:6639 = 10.9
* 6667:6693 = 10.7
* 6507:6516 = 10.3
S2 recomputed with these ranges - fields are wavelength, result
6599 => 10.69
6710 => 10.16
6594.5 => 10.28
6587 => 10.44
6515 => 10.35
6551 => 10.17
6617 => 10.61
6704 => 10.1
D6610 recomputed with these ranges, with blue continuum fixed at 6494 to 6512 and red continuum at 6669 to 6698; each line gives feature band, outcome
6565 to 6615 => -0.3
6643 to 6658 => -0.3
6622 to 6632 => -0.3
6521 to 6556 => 0.6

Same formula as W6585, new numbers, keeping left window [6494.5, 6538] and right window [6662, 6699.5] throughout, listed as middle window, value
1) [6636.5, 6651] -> -0.047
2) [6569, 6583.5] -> -0.034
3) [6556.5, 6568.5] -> -0.059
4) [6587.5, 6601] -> -0.011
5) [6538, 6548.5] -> 0.007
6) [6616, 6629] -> -0.018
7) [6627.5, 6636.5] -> -0.049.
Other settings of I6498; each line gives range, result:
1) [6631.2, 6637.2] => 10.9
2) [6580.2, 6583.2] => 10.5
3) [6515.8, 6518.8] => 10.3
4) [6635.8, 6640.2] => 11.2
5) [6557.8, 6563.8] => 11.1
